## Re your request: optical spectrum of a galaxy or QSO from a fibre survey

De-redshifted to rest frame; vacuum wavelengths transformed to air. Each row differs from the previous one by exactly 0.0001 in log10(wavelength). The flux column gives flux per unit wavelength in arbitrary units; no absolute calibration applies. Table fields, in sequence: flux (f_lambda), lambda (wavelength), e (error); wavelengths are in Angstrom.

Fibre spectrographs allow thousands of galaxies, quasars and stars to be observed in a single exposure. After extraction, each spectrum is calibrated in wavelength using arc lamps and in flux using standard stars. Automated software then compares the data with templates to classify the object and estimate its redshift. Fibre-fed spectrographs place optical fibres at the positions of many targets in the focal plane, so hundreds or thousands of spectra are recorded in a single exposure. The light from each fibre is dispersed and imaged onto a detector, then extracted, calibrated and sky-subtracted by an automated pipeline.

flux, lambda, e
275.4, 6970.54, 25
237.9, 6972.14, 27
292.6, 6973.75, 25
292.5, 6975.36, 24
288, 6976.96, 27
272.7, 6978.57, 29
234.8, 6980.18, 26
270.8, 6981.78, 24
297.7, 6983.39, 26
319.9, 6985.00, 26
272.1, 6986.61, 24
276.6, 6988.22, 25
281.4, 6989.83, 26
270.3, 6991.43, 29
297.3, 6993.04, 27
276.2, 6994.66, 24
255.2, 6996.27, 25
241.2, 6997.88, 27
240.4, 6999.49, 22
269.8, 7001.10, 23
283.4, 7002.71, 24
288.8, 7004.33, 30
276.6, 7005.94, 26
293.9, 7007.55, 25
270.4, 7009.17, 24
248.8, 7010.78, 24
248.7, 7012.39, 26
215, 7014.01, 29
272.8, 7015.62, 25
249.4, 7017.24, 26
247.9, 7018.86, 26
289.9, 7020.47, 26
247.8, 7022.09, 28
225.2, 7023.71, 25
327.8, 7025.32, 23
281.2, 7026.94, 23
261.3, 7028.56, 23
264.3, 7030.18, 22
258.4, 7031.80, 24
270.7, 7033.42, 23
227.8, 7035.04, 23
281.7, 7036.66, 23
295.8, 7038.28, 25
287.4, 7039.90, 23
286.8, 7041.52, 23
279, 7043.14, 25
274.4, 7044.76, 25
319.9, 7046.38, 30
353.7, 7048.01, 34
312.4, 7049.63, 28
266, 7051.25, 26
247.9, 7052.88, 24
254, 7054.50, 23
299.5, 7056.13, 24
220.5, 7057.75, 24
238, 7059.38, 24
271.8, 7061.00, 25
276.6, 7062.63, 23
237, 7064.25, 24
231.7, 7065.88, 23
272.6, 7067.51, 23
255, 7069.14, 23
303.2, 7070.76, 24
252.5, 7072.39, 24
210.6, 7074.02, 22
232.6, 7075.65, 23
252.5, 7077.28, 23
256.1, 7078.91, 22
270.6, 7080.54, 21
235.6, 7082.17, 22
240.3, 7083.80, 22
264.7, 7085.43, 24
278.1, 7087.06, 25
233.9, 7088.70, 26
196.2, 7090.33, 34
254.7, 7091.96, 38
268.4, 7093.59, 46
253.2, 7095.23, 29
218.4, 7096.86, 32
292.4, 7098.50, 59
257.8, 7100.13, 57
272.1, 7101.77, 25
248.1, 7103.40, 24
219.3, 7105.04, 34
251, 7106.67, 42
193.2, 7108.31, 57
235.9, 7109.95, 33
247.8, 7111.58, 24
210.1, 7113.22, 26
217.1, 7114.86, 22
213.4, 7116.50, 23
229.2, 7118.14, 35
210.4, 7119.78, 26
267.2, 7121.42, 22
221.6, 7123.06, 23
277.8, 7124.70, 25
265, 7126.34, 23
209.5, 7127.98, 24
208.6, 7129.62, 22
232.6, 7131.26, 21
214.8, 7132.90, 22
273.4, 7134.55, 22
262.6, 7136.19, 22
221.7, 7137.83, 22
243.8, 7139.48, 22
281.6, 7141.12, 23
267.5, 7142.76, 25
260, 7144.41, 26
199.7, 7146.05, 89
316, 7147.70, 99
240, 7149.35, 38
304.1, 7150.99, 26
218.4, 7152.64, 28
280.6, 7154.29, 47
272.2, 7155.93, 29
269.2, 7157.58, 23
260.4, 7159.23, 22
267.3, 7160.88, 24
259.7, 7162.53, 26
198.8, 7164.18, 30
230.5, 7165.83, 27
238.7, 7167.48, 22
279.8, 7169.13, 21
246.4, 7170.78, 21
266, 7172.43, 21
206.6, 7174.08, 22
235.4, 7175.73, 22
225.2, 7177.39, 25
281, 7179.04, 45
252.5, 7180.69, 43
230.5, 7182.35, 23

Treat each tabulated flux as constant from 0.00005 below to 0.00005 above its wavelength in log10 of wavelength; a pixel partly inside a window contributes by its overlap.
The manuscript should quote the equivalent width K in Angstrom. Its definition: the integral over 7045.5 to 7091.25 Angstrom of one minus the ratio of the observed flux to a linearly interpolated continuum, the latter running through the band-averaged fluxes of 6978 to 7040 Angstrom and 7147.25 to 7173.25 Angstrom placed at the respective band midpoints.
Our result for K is 0.8 Angstrom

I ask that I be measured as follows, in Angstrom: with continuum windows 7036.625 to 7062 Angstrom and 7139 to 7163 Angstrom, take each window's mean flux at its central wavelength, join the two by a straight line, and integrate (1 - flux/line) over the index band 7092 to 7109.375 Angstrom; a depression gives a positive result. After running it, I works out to 1.5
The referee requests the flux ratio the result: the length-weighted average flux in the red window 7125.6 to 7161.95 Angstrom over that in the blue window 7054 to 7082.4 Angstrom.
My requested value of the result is 1.00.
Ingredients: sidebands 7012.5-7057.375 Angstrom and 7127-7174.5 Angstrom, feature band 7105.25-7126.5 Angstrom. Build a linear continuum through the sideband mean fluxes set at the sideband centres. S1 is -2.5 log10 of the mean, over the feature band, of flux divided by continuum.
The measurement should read 0.11 mag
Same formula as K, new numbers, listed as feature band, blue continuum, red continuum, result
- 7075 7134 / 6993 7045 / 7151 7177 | 3.8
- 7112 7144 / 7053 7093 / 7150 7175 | 1.8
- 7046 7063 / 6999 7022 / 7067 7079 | -1.3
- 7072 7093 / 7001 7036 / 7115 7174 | 0.9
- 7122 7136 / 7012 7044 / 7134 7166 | 1.0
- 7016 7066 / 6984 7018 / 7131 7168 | -1.2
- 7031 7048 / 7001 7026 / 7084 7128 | -1.5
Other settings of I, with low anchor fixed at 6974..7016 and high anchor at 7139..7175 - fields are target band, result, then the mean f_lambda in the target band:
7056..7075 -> 0.75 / 254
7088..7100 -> 0.70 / 246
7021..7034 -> 0.04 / 267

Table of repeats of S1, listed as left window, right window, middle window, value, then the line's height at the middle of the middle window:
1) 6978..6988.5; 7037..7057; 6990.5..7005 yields 0.05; 281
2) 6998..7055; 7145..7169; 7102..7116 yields 0.14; 261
